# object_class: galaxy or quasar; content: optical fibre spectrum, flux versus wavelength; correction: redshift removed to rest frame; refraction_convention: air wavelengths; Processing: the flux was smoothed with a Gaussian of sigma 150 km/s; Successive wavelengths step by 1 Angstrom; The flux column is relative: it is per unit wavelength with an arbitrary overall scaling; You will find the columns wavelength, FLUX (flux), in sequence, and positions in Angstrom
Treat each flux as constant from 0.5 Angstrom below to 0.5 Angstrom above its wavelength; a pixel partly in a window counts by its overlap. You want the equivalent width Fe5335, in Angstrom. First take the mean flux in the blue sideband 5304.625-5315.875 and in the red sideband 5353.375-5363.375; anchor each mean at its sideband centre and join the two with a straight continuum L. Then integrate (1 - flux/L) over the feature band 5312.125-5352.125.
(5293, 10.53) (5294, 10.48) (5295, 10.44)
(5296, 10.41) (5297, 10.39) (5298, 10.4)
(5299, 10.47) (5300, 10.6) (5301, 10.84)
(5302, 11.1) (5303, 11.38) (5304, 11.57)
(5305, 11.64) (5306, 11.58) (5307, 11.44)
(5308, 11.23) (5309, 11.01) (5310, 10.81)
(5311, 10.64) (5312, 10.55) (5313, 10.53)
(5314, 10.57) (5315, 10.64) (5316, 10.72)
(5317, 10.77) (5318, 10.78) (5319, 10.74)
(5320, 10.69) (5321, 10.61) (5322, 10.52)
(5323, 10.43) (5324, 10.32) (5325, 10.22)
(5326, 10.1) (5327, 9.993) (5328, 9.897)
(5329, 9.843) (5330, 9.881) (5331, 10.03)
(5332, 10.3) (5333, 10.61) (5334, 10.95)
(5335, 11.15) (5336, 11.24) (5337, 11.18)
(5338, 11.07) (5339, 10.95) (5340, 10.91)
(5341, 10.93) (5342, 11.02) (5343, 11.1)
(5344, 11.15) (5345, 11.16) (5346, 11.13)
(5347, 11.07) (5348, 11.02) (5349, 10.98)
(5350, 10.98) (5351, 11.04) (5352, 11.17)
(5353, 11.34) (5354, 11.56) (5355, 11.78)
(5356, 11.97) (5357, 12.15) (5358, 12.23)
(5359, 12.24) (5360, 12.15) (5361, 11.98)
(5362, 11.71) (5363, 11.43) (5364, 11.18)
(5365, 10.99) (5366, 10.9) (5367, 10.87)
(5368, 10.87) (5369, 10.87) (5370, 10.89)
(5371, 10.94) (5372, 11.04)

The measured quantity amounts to 2.4 Angstrom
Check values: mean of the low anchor 11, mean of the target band 10.7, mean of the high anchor 11.9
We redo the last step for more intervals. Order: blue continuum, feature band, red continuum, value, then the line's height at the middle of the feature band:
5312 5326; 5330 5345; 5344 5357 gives 0.16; 11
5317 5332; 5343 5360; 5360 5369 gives -0.75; 11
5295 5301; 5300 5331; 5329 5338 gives -0.37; 10.6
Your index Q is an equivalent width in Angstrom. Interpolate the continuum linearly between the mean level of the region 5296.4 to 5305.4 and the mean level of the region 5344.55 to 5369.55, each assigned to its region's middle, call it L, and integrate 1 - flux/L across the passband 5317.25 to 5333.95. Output 1.2 Angstrom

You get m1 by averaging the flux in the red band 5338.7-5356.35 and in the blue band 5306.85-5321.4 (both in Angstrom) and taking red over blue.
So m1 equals 1.04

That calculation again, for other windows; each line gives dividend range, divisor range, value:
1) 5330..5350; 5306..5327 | 1.02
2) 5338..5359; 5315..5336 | 1.08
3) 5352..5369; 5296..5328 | 1.08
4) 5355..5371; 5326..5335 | 1.12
